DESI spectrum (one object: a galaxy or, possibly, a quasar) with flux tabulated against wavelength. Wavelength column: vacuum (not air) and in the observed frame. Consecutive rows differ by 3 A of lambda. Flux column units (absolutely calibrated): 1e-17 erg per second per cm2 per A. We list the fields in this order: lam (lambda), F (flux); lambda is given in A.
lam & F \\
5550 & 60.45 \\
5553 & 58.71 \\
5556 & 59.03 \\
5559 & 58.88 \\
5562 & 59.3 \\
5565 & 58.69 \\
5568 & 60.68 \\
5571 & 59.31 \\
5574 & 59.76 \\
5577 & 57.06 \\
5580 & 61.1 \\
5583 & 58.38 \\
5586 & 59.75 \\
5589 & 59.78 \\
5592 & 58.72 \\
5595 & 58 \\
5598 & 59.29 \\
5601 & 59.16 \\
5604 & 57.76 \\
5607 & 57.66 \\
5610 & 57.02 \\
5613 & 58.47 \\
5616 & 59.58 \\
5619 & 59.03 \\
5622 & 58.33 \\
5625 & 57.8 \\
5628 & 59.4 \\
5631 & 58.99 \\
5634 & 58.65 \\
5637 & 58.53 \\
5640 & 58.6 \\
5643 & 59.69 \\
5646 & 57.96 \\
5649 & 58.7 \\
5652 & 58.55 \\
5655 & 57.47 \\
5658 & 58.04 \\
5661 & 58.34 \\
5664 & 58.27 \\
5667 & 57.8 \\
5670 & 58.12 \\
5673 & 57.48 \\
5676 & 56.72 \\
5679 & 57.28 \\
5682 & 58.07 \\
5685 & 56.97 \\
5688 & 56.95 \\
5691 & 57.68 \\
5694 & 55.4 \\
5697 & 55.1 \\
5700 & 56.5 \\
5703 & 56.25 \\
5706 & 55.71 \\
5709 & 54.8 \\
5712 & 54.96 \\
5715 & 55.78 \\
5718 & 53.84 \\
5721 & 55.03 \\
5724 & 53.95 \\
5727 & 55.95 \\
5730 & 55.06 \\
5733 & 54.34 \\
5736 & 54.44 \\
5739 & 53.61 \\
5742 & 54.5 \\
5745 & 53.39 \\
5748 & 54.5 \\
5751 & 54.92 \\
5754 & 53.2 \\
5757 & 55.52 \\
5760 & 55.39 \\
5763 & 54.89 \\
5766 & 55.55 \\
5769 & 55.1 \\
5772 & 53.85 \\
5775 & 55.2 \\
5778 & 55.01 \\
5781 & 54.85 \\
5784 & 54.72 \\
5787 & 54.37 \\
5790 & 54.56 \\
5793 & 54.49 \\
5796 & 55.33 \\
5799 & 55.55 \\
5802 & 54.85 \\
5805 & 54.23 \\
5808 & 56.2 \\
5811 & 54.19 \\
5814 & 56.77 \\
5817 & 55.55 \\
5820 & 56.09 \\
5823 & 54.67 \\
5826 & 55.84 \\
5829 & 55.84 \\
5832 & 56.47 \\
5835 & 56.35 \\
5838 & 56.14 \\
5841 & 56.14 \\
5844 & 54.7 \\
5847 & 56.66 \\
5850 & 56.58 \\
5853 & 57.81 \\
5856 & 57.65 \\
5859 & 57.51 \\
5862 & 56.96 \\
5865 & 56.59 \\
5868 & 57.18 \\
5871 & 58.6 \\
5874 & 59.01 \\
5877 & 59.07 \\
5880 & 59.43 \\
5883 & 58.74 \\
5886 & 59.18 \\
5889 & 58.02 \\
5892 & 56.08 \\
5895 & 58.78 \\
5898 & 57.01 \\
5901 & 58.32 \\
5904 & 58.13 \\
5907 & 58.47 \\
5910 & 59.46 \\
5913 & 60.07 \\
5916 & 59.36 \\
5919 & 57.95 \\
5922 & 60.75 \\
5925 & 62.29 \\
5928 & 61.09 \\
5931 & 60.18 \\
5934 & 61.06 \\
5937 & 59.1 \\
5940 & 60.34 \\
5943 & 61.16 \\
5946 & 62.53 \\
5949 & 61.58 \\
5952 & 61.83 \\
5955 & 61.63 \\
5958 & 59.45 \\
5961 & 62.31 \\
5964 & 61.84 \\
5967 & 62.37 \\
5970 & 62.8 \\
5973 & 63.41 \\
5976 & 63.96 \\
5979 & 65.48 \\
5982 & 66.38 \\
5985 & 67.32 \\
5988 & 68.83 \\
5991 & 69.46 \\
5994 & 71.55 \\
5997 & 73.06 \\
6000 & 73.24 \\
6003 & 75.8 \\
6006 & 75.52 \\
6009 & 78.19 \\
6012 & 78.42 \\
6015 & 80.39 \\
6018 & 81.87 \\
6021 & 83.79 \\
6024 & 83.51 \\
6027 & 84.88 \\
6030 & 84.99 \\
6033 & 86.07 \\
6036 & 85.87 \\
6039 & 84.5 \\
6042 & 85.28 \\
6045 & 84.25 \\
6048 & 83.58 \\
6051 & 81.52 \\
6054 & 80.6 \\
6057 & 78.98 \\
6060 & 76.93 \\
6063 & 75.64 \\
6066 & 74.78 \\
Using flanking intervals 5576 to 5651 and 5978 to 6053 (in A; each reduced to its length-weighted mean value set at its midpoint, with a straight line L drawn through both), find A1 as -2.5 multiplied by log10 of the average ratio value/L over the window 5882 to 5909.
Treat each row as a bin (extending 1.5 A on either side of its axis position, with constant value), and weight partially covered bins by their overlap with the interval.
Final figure 0.24 mag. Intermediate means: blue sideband 58.7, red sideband 78.3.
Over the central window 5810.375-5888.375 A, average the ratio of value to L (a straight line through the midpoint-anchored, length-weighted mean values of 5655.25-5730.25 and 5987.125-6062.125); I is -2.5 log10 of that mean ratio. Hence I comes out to 0.18 mag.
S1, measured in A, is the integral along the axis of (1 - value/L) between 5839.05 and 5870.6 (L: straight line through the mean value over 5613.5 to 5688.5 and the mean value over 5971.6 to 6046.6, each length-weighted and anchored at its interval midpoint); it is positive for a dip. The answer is 5.5 A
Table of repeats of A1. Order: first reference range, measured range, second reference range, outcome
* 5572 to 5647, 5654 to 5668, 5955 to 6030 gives 0.04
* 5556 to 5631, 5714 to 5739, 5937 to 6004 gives 0.12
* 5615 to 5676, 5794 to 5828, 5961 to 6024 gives 0.17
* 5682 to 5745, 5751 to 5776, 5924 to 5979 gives 0.04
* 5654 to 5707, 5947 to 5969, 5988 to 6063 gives 0.22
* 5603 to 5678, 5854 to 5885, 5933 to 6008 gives 0.09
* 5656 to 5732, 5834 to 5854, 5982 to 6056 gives 0.19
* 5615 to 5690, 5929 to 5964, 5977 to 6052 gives 0.21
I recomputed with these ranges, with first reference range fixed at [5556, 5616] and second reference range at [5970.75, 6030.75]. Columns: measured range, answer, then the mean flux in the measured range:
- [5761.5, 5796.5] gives 0.202 mag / 54.8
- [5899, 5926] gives 0.195 mag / 59.3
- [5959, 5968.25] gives 0.175 mag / 62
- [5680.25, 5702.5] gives 0.112 mag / 56.7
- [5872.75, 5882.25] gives 0.178 mag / 59.1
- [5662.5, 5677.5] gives 0.079 mag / 57.7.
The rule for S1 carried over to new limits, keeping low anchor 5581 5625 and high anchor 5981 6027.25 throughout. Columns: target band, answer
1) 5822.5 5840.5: 3.25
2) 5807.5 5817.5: 1.76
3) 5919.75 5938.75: 3.10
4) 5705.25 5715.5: 1.29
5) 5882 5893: 1.96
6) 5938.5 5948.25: 1.56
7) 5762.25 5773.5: 1.85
